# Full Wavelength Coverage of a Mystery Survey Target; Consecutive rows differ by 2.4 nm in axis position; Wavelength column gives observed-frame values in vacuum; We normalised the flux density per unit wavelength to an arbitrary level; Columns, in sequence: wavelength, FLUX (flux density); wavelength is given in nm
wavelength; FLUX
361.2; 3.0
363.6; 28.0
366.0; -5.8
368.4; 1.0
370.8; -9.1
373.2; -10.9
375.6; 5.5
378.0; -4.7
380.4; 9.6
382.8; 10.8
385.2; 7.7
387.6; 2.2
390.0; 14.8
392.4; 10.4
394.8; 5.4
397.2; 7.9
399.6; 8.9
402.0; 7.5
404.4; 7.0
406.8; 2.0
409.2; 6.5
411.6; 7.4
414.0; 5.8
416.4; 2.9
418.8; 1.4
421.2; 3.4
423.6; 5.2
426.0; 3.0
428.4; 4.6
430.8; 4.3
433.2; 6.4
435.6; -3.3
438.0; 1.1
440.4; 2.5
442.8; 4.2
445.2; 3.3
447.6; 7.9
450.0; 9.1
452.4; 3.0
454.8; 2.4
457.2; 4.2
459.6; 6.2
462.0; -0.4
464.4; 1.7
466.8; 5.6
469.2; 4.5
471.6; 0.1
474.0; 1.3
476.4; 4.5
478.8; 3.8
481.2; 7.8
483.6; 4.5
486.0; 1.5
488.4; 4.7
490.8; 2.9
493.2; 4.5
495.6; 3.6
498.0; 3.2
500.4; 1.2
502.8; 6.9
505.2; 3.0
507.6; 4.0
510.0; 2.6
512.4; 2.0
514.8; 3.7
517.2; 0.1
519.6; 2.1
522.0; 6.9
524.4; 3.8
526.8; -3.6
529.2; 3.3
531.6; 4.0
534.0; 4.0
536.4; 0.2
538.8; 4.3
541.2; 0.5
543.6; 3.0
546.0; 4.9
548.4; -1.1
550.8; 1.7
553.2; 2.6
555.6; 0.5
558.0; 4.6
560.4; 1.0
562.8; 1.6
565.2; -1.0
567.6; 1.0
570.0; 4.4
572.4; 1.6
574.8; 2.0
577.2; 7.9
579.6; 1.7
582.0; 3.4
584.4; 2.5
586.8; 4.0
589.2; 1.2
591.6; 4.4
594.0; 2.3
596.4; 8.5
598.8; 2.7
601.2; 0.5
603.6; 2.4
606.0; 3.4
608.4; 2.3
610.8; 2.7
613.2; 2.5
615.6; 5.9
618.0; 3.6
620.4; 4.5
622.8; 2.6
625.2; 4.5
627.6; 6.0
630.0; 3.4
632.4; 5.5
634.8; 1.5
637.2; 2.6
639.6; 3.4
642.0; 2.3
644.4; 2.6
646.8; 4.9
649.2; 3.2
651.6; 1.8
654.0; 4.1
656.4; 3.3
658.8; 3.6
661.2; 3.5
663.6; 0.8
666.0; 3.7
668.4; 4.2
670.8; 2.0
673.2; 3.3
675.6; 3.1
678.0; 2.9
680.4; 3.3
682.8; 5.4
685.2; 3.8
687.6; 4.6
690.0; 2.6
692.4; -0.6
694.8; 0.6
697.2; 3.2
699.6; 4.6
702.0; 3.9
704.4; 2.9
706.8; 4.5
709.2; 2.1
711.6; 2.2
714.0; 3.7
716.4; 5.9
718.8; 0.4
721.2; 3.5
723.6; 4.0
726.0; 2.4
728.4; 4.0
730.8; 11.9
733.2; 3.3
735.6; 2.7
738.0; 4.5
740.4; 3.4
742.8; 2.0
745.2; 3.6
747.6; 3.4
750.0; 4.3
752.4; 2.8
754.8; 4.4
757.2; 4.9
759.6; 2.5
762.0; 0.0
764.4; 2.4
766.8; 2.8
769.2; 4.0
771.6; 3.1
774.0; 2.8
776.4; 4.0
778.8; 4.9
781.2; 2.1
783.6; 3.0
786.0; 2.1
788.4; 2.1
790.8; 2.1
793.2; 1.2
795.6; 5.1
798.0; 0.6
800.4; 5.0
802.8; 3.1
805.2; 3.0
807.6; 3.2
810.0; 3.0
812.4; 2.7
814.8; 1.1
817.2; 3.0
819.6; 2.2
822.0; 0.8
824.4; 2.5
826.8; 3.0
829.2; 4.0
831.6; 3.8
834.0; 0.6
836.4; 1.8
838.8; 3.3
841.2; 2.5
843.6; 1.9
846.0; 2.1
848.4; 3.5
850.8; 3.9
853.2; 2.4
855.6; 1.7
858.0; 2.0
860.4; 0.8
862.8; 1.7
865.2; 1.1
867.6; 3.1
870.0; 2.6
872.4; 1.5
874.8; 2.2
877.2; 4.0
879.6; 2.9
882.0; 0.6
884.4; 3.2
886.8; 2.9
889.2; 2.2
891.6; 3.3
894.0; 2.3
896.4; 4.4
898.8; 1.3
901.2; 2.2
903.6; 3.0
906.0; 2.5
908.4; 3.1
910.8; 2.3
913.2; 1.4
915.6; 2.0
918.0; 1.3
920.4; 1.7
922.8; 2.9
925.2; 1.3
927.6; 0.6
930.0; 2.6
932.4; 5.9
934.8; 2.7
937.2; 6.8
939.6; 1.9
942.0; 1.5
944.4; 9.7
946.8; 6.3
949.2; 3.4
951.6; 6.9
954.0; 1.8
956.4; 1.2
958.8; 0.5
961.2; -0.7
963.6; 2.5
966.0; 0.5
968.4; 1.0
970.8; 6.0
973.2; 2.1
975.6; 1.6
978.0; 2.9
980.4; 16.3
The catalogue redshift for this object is 0.96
